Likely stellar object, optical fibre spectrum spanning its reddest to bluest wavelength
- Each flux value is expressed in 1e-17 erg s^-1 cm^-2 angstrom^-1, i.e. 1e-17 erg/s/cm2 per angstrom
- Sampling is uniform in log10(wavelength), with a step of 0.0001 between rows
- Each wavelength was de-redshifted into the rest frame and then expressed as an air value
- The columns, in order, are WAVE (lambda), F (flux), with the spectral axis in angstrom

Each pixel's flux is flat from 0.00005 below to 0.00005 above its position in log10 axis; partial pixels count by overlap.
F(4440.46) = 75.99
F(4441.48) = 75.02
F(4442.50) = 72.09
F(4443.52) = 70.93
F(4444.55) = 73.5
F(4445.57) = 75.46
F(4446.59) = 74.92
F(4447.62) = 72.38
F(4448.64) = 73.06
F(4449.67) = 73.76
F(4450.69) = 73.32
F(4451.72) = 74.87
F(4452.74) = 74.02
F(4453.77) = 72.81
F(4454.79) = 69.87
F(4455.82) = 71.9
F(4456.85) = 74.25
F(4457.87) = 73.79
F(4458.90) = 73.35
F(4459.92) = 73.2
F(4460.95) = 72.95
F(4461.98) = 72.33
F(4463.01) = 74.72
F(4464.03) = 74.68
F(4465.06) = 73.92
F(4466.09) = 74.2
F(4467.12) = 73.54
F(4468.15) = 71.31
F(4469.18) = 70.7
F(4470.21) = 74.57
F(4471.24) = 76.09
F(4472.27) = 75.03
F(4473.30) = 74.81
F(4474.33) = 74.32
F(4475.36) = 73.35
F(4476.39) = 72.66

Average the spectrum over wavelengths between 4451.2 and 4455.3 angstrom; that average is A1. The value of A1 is 72.9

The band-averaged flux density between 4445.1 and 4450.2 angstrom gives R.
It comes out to 73.9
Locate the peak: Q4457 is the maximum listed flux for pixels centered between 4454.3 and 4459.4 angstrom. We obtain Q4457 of 74.25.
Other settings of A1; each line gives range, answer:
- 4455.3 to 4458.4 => 73.2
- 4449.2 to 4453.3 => 74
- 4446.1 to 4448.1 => 73.4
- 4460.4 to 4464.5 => 73.6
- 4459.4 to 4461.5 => 73.1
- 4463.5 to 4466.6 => 74.4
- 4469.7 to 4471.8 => 75.3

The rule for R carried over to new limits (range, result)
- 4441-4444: 72.8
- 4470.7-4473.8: 75.3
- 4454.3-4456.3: 70.7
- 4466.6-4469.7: 71.7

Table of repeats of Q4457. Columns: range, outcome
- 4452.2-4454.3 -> 74.02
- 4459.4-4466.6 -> 74.72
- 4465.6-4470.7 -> 74.57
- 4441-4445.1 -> 75.02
